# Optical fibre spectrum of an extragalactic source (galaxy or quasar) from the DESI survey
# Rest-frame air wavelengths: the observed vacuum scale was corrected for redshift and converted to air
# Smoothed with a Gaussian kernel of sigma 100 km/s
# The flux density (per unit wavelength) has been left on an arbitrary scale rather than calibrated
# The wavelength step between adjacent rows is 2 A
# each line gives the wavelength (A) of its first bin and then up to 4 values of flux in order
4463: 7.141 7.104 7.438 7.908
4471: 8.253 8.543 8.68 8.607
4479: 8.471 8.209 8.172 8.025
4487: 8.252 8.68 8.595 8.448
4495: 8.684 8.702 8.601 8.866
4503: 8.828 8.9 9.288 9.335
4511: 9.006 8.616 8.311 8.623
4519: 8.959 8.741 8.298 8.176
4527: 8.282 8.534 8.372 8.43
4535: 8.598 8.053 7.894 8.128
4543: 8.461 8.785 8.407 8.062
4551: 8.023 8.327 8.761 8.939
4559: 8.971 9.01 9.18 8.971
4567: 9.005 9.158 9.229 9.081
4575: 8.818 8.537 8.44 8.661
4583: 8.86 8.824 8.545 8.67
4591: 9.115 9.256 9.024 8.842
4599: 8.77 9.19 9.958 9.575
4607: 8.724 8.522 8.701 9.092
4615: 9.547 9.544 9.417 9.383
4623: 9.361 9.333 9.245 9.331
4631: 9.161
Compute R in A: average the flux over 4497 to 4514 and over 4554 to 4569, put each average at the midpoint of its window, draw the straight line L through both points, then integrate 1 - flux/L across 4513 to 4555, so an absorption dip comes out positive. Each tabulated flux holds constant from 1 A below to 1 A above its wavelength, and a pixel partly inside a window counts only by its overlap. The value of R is 2.7 A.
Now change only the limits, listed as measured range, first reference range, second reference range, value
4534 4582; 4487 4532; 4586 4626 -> 1.4 A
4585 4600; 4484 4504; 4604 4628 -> 0.3 A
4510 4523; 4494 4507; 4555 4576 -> 0.3 A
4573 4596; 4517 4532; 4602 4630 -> 0.5 A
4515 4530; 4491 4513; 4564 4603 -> 0.6 A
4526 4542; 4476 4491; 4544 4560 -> 0.4 A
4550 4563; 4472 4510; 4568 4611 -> 0.2 A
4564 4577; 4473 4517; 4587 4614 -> -0.1 A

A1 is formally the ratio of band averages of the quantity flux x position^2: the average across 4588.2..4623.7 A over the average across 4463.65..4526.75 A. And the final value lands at 1.13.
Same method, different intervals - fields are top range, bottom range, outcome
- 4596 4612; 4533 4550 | 1.12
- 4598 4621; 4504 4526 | 1.10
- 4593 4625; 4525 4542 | 1.15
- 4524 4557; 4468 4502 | 1.01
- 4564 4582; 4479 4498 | 1.09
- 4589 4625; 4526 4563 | 1.11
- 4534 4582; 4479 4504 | 1.05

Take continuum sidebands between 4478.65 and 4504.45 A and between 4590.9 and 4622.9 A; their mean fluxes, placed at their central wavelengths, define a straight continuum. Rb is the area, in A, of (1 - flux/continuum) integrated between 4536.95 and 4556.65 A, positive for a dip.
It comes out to 1.1 A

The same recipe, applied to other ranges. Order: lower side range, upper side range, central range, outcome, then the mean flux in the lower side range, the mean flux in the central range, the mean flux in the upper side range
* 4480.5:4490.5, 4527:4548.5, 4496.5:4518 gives -1.33 A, 8.29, 8.83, 8.36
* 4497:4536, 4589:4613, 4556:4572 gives -0.32 A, 8.67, 9.06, 9.05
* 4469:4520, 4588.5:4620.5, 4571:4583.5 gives 0.33 A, 8.61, 8.77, 9.13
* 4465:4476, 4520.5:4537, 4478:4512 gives -1.83 A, 8.07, 8.65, 8.4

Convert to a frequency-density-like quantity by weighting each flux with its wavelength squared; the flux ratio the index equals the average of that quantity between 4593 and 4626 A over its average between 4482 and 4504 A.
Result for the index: 1.13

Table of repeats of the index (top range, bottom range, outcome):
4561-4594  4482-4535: 1.07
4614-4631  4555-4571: 1.07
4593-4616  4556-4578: 1.03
